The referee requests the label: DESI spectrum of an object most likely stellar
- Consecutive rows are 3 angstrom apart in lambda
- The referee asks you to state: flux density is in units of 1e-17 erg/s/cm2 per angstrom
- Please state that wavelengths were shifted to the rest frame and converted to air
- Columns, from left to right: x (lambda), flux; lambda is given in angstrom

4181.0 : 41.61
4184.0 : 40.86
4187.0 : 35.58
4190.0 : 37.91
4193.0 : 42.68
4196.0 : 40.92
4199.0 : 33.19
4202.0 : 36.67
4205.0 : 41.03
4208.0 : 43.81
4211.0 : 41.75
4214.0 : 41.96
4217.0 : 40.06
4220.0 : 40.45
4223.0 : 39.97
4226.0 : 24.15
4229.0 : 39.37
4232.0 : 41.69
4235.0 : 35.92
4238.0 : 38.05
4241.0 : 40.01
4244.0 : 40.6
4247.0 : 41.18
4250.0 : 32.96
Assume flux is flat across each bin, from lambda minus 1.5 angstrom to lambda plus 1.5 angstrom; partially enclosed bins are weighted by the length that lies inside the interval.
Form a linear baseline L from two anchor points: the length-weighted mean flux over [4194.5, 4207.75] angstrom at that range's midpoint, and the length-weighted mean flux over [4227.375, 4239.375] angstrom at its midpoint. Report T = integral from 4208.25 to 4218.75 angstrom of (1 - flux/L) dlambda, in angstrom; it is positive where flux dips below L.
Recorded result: -0.8 angstrom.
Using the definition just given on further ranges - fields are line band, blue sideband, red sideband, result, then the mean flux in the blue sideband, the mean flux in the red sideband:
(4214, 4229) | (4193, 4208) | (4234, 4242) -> 0.5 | 39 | 38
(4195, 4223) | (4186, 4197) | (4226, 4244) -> -0.9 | 39.4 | 37.9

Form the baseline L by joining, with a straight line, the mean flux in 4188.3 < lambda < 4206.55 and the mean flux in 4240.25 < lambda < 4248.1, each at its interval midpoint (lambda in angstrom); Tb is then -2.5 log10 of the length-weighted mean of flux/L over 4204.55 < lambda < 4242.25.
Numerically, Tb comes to 0.02 mag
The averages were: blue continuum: 38.7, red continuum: 40.6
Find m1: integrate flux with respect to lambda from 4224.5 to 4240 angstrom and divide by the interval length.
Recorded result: 36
